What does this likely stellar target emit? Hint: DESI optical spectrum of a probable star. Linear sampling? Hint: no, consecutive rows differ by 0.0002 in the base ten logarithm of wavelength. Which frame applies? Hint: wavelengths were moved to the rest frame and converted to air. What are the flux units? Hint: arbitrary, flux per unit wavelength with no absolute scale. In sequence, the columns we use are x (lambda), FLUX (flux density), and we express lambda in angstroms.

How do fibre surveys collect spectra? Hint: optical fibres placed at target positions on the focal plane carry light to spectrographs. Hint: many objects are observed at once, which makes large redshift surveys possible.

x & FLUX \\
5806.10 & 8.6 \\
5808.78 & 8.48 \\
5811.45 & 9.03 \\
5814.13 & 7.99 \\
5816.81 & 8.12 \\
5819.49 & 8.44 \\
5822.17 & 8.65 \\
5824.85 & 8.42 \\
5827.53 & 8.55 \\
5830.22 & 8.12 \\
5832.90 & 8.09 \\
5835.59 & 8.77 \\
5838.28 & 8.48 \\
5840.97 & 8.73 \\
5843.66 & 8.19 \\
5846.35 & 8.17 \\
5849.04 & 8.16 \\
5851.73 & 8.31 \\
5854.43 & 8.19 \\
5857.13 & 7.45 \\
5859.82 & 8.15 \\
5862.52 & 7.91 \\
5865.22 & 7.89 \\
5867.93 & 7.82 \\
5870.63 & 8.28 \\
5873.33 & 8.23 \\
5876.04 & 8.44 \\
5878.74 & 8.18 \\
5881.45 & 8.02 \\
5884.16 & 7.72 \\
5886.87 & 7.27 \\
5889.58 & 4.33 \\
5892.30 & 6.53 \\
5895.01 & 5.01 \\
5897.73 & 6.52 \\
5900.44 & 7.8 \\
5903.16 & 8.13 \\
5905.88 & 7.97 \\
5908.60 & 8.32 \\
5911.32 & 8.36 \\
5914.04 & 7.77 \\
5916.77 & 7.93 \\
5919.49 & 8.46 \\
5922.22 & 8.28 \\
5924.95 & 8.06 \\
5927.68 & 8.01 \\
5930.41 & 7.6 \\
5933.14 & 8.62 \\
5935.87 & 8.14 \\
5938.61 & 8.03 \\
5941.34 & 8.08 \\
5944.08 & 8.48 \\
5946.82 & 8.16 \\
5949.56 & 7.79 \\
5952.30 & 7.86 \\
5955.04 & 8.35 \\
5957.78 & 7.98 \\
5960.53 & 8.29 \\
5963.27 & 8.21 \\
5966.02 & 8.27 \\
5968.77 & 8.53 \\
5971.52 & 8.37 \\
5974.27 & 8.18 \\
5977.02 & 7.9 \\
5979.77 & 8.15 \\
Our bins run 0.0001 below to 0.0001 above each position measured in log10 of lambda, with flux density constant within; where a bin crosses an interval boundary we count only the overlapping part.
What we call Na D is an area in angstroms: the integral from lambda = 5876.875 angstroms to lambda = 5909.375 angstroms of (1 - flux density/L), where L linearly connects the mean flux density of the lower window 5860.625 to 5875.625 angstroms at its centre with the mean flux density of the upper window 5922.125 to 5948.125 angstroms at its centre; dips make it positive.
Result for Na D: 3.8 angstroms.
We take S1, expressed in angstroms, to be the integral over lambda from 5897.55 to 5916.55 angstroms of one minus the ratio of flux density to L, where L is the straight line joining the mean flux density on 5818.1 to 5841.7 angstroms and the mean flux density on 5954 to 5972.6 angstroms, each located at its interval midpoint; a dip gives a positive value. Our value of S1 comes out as 1.0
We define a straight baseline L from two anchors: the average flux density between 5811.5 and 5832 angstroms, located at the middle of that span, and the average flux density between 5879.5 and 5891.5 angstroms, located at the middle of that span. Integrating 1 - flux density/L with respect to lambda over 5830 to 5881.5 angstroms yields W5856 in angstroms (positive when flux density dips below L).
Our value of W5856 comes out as -4.2 angstroms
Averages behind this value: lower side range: 8.37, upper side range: 6.88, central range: 8.19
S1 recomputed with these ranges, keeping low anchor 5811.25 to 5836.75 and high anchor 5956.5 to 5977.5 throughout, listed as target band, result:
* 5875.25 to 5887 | 0.50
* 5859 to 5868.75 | 0.47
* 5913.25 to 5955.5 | 0.84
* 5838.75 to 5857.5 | 0.31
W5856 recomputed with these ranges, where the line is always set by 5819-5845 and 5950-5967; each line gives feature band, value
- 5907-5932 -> 0.4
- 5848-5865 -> 0.7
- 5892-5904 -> 2.2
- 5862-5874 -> 0.5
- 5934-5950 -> 0.1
